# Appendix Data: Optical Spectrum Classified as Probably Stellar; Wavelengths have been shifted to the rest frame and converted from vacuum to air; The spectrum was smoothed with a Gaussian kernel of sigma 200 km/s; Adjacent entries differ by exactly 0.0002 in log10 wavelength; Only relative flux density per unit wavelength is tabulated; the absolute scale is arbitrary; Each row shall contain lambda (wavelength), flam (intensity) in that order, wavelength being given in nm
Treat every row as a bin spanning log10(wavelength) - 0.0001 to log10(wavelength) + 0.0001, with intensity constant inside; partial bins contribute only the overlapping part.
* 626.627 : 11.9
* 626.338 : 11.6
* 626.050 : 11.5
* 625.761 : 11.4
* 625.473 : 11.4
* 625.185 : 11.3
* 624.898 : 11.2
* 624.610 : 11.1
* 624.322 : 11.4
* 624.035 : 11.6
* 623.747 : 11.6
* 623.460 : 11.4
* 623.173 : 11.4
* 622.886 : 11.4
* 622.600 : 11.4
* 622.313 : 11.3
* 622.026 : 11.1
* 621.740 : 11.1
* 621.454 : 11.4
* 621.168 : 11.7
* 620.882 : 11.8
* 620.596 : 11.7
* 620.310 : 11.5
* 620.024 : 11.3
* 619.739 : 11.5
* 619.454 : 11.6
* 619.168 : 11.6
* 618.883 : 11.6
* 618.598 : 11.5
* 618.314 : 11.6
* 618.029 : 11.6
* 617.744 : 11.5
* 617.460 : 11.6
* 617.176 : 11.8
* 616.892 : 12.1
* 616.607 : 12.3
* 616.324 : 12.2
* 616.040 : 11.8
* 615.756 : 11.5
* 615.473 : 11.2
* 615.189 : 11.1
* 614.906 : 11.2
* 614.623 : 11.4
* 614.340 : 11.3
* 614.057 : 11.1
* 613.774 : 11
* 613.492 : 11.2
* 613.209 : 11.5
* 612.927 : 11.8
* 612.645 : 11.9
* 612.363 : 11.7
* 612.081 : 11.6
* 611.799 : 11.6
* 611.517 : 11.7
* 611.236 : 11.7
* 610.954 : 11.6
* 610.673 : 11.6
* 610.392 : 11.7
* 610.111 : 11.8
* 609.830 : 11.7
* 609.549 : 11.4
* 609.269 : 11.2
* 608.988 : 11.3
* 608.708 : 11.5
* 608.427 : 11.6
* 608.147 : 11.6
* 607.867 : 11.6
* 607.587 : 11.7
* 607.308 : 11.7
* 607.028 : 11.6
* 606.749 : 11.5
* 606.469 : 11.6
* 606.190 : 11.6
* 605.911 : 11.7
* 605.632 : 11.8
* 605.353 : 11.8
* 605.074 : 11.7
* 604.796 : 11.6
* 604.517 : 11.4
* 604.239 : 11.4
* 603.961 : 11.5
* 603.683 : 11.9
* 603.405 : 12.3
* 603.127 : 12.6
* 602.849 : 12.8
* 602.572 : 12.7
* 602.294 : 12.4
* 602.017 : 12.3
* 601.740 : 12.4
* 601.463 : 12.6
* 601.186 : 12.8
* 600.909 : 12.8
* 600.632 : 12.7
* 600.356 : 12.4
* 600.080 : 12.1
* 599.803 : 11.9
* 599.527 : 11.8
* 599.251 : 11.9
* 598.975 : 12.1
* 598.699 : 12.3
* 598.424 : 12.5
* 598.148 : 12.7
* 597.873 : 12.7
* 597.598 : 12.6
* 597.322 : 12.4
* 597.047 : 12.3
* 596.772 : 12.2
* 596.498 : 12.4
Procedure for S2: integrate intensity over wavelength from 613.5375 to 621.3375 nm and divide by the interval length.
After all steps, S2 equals 11.6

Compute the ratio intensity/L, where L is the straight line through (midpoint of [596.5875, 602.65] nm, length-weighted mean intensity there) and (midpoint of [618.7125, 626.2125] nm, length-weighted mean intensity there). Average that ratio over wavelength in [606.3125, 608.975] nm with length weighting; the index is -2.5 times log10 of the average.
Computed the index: 0.04 mag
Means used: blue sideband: 12.4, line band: 11.6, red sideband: 11.4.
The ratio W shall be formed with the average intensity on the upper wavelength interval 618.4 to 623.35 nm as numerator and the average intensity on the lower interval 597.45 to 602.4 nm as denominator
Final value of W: 0.9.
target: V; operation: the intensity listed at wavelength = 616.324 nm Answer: 12.2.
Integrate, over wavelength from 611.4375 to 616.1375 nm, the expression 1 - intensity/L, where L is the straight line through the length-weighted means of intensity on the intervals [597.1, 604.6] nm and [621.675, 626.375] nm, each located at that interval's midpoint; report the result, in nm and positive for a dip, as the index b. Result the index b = 0.135 nm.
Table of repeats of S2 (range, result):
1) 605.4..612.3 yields 11.6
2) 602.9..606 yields 11.8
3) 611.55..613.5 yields 11.6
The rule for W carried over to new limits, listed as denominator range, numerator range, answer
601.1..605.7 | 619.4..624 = 0.95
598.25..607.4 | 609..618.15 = 0.96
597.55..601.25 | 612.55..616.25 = 0.92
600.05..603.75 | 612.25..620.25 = 0.92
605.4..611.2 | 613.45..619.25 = 1.00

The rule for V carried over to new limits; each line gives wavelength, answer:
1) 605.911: 11.7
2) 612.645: 11.9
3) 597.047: 12.3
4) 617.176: 11.8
